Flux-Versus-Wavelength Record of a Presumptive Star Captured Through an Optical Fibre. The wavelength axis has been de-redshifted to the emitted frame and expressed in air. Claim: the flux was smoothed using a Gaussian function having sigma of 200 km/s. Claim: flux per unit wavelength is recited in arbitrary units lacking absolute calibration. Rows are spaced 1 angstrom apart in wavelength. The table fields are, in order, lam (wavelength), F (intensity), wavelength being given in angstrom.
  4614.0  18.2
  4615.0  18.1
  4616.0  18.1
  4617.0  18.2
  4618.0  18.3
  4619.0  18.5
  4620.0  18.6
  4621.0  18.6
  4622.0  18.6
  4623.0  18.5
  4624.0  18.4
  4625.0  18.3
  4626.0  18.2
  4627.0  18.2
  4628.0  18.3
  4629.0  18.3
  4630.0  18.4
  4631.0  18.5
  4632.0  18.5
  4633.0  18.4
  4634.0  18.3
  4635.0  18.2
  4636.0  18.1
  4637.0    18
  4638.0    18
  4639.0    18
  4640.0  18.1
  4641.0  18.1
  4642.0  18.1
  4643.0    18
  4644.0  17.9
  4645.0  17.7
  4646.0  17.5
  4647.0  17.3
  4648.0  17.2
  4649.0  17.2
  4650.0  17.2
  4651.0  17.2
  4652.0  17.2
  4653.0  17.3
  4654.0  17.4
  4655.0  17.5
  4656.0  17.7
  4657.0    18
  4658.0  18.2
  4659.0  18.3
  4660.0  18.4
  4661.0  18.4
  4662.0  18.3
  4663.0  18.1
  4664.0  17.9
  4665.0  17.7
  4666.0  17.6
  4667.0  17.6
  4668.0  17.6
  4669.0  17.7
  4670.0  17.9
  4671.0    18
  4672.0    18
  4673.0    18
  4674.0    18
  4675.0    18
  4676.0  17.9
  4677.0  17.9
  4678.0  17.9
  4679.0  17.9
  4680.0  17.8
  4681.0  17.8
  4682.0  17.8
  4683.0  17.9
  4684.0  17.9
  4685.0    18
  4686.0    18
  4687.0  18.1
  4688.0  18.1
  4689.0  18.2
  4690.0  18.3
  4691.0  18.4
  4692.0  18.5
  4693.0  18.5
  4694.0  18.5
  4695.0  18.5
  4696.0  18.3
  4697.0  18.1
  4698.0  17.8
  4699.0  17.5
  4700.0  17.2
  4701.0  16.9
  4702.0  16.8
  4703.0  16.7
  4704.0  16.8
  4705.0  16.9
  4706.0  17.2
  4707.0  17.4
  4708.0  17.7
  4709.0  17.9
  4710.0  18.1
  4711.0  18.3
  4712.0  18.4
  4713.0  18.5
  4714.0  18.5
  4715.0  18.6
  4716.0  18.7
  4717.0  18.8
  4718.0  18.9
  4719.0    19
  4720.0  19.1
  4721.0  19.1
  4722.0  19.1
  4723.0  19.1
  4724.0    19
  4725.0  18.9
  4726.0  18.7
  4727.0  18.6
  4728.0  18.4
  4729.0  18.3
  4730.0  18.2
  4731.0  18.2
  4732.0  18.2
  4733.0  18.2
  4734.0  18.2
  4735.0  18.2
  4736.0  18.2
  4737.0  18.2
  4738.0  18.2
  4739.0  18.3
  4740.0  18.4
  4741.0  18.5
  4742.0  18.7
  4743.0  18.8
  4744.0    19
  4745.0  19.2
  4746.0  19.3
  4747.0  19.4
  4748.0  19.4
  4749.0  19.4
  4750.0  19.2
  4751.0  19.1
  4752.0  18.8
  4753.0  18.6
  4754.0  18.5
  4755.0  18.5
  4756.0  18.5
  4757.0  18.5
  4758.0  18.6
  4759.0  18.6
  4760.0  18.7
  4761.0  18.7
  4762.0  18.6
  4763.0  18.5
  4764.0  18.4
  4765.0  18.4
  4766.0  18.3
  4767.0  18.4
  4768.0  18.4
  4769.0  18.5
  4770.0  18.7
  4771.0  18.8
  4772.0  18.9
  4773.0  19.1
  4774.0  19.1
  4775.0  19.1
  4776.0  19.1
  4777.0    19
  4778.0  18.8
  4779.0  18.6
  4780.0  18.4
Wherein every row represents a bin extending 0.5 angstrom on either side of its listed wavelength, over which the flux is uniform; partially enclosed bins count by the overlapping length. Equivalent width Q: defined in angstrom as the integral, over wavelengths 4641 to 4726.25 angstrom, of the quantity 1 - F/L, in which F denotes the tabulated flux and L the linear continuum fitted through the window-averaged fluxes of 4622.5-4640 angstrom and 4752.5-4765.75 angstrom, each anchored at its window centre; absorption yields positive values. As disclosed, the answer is 1.9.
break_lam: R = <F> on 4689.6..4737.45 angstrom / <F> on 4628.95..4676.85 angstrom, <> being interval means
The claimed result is 1.0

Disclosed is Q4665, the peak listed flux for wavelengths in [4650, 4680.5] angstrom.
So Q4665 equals 18.4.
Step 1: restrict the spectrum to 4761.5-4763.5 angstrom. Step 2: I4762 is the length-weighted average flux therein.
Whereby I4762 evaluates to 18.6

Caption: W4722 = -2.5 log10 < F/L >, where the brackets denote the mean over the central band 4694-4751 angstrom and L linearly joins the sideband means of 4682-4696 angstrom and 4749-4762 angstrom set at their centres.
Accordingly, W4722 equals 0.01 mag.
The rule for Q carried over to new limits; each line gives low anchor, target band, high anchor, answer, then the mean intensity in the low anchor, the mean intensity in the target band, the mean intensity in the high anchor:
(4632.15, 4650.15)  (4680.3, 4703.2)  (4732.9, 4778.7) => 0.4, 17.9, 17.9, 18.7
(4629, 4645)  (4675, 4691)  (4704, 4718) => 0.1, 18.2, 18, 18.1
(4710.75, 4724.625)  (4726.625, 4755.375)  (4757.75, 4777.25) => 0.2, 18.8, 18.6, 18.7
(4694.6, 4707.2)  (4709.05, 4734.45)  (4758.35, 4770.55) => -1.2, 17.4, 18.6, 18.5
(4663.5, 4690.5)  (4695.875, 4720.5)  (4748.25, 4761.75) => 0.4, 17.9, 17.9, 18.8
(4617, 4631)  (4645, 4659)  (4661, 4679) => 0.5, 18.4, 17.5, 17.9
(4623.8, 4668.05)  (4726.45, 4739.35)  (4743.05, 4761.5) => 0.3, 17.9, 18.3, 18.9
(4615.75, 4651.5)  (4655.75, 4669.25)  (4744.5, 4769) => 0.2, 18.1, 18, 18.7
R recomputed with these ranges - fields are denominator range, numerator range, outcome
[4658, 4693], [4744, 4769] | 1.04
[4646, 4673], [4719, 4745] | 1.05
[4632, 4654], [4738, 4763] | 1.06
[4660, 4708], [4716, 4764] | 1.05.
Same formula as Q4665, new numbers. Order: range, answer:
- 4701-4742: 19.1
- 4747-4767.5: 19.4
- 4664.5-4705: 18.5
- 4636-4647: 18.1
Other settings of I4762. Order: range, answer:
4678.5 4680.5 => 17.9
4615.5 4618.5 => 18.2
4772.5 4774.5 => 19.1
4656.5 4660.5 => 18.2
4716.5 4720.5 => 18.9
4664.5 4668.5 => 17.6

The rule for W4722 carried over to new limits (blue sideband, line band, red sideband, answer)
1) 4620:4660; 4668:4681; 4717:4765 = 0.02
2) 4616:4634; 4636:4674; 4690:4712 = 0.02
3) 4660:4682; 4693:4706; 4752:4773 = 0.04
